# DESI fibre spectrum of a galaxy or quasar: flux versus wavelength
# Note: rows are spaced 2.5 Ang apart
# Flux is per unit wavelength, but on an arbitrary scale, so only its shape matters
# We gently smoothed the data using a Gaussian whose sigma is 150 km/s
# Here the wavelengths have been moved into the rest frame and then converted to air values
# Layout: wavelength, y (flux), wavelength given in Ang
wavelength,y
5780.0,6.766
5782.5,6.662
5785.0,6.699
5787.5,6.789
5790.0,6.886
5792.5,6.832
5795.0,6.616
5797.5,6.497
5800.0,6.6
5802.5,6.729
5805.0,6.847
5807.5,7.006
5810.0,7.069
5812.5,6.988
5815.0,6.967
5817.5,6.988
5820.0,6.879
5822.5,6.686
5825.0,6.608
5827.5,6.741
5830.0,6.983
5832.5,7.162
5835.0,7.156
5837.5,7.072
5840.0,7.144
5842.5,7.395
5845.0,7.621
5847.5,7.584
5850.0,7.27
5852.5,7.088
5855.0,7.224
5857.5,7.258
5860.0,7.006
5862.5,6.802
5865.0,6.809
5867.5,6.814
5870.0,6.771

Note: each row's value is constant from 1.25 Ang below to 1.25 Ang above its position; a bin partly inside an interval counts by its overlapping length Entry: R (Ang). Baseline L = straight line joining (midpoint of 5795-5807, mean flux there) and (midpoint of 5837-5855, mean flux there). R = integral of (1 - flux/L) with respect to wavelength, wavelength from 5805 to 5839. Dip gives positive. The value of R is 0.15 Ang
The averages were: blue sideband 6.68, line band 6.94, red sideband 7.31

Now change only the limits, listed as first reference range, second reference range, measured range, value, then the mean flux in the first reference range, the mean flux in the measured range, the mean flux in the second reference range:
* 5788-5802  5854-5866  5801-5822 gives -0.45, 6.69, 6.92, 7.02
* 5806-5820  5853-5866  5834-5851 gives -0.75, 6.99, 7.32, 7.03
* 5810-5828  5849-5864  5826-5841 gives -0.18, 6.86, 7.03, 7.1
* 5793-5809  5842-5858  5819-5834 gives 0.43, 6.73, 6.85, 7.35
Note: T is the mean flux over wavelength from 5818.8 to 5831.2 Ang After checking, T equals 6.78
